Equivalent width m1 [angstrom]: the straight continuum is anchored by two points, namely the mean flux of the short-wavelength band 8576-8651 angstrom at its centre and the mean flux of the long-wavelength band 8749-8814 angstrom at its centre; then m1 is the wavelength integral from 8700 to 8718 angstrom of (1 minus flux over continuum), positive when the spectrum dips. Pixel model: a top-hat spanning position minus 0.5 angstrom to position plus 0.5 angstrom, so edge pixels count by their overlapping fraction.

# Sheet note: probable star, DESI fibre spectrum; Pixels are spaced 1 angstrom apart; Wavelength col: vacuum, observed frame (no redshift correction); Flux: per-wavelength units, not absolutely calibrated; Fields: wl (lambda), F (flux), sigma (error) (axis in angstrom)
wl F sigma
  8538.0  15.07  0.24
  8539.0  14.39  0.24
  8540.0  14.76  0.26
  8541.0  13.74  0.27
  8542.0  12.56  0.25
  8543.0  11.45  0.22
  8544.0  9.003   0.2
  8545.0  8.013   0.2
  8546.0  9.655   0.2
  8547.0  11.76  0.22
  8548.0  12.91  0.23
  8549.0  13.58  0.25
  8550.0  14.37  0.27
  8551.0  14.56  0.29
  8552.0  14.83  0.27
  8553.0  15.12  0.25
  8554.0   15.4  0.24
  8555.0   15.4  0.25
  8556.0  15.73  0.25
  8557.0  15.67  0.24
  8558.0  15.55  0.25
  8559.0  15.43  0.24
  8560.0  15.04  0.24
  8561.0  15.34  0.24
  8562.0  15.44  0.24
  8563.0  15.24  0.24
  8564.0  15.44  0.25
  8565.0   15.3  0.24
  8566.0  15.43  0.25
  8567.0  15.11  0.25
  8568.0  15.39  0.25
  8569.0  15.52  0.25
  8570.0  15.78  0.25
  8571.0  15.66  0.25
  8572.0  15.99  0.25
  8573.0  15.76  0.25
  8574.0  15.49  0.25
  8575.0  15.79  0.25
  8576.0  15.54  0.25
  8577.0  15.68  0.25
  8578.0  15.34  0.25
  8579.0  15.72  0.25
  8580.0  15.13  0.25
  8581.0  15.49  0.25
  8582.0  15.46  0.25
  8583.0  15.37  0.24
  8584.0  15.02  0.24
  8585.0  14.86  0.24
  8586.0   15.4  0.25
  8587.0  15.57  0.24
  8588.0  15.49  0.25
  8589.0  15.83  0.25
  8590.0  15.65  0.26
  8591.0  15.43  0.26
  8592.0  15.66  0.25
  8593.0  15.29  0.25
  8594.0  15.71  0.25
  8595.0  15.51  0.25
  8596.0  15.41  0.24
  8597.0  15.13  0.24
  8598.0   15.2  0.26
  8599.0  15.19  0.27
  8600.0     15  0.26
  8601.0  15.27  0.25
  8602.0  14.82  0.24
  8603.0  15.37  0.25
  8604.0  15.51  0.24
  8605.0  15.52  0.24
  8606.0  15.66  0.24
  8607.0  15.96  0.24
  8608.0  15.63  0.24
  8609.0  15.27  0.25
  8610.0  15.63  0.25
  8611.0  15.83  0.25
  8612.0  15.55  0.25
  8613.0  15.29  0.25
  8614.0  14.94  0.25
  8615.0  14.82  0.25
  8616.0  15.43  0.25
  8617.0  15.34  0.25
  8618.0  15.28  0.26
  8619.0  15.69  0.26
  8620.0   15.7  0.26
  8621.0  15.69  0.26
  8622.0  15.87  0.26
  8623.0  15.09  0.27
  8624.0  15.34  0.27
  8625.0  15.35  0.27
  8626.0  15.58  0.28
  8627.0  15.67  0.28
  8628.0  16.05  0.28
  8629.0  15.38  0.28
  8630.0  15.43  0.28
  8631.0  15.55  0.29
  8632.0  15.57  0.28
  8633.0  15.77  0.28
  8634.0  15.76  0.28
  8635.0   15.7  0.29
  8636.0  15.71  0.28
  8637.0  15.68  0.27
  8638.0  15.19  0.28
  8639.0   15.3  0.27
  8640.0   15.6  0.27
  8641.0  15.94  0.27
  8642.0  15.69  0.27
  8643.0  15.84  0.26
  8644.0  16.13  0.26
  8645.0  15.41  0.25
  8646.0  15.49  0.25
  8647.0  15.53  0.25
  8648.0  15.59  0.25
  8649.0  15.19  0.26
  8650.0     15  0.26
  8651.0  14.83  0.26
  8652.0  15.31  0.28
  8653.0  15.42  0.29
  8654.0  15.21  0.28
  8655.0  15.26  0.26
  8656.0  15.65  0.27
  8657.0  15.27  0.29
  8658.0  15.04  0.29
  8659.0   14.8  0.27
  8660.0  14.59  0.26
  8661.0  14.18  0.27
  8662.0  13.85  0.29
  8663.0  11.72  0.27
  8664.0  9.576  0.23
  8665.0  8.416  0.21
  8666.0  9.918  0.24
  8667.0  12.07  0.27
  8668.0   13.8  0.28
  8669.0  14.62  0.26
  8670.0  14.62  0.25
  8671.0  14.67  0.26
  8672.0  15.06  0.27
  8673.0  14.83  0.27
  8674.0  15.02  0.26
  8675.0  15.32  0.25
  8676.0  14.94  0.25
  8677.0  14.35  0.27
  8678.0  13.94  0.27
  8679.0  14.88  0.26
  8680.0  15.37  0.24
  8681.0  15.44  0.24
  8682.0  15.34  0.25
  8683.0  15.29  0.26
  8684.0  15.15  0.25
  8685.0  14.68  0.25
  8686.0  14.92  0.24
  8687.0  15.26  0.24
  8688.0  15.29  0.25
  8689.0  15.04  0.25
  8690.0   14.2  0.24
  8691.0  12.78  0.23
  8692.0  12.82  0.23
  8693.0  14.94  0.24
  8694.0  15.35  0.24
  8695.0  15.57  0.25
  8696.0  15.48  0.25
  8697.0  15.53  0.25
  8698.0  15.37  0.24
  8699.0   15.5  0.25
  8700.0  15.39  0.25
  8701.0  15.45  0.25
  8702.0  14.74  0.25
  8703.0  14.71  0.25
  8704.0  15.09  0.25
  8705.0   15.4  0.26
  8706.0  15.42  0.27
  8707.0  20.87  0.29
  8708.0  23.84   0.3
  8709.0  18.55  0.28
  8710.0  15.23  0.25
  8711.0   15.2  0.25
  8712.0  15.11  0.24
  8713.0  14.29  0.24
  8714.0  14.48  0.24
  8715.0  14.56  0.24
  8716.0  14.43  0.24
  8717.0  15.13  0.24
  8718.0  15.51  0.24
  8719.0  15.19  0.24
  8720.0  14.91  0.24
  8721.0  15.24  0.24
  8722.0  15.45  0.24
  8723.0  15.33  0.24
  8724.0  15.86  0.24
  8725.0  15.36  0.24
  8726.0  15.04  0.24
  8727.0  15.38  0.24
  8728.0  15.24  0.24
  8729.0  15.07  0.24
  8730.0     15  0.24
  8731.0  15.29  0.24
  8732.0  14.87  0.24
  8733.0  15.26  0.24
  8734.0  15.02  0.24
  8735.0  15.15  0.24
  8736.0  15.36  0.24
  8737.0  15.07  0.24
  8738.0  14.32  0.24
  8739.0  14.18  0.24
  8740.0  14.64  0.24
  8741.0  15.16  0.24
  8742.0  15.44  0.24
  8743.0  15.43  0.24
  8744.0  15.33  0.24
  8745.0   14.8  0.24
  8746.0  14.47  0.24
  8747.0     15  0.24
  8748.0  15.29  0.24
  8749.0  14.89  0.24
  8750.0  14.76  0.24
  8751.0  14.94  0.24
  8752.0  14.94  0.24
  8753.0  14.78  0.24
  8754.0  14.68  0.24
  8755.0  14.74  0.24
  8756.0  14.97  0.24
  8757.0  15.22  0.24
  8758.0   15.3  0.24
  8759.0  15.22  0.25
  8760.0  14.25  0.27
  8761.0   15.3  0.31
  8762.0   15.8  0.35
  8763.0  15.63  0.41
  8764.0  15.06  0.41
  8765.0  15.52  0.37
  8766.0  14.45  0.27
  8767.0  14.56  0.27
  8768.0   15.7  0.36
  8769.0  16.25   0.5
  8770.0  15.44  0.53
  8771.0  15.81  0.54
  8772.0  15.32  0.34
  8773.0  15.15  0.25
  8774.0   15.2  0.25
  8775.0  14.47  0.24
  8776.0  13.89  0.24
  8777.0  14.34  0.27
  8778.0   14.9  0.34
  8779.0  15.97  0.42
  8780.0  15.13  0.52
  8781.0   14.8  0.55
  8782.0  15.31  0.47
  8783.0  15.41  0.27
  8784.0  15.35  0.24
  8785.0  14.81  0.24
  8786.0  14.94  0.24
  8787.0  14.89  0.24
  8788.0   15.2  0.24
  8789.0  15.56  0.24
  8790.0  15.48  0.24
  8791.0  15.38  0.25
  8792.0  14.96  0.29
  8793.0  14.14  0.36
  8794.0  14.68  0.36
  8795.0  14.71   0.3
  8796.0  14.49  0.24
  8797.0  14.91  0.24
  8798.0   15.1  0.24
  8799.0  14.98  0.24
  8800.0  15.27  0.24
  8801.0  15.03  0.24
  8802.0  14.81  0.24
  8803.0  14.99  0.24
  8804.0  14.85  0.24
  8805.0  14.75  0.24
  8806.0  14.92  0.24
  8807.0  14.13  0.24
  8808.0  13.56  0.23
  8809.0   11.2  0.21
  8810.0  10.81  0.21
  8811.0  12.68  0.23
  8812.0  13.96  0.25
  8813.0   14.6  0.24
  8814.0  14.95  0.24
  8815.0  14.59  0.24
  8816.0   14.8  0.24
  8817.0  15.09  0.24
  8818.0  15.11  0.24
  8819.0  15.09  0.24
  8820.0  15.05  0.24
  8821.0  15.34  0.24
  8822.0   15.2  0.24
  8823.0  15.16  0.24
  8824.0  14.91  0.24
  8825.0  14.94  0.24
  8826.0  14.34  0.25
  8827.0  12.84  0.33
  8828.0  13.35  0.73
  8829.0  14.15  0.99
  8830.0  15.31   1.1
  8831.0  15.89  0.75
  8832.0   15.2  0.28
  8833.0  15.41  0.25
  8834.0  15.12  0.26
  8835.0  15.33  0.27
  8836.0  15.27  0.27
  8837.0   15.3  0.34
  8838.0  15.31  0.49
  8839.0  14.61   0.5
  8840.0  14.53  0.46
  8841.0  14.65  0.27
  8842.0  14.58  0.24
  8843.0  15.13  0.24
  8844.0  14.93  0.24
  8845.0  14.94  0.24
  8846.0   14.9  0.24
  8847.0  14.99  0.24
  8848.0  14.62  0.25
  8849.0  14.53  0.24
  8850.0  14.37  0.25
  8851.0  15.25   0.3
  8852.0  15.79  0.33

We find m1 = -1.1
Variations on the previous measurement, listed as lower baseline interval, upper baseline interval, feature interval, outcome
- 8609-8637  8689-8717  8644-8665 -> 1.3 angstrom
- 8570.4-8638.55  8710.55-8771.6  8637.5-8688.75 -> 2.3 angstrom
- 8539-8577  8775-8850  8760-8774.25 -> -0.6 angstrom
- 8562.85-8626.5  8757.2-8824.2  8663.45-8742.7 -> 0.8 angstrom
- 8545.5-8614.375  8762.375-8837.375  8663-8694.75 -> 2.0 angstrom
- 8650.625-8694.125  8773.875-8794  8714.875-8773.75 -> -1.5 angstrom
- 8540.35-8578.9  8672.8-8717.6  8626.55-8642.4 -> -0.7 angstrom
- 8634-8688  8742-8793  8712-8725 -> -0.1 angstrom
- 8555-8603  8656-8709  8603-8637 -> -0.8 angstrom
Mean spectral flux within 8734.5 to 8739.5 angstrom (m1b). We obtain 14.8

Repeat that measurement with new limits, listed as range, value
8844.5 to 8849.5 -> 14.8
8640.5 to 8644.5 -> 15.9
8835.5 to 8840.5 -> 15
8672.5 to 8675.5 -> 15.1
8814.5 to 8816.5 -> 14.7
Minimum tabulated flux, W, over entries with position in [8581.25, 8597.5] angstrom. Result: 14.86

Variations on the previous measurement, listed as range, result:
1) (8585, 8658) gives 14.82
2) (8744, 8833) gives 10.81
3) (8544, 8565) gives 8.013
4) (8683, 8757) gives 12.78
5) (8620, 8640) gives 15.09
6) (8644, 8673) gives 8.416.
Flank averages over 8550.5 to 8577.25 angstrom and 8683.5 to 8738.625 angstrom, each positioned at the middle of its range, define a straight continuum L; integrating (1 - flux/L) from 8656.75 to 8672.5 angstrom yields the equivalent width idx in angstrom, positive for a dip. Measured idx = 2.2 angstrom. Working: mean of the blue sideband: 15.4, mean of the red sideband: 15.4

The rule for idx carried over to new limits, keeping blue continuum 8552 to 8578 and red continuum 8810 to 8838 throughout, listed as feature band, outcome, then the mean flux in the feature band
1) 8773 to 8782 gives 0.0 angstrom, 14.9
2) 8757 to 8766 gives -0.2 angstrom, 15.2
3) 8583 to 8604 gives 0.1 angstrom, 15.3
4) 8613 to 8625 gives 0.0 angstrom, 15.4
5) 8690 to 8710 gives -1.1 angstrom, 15.9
